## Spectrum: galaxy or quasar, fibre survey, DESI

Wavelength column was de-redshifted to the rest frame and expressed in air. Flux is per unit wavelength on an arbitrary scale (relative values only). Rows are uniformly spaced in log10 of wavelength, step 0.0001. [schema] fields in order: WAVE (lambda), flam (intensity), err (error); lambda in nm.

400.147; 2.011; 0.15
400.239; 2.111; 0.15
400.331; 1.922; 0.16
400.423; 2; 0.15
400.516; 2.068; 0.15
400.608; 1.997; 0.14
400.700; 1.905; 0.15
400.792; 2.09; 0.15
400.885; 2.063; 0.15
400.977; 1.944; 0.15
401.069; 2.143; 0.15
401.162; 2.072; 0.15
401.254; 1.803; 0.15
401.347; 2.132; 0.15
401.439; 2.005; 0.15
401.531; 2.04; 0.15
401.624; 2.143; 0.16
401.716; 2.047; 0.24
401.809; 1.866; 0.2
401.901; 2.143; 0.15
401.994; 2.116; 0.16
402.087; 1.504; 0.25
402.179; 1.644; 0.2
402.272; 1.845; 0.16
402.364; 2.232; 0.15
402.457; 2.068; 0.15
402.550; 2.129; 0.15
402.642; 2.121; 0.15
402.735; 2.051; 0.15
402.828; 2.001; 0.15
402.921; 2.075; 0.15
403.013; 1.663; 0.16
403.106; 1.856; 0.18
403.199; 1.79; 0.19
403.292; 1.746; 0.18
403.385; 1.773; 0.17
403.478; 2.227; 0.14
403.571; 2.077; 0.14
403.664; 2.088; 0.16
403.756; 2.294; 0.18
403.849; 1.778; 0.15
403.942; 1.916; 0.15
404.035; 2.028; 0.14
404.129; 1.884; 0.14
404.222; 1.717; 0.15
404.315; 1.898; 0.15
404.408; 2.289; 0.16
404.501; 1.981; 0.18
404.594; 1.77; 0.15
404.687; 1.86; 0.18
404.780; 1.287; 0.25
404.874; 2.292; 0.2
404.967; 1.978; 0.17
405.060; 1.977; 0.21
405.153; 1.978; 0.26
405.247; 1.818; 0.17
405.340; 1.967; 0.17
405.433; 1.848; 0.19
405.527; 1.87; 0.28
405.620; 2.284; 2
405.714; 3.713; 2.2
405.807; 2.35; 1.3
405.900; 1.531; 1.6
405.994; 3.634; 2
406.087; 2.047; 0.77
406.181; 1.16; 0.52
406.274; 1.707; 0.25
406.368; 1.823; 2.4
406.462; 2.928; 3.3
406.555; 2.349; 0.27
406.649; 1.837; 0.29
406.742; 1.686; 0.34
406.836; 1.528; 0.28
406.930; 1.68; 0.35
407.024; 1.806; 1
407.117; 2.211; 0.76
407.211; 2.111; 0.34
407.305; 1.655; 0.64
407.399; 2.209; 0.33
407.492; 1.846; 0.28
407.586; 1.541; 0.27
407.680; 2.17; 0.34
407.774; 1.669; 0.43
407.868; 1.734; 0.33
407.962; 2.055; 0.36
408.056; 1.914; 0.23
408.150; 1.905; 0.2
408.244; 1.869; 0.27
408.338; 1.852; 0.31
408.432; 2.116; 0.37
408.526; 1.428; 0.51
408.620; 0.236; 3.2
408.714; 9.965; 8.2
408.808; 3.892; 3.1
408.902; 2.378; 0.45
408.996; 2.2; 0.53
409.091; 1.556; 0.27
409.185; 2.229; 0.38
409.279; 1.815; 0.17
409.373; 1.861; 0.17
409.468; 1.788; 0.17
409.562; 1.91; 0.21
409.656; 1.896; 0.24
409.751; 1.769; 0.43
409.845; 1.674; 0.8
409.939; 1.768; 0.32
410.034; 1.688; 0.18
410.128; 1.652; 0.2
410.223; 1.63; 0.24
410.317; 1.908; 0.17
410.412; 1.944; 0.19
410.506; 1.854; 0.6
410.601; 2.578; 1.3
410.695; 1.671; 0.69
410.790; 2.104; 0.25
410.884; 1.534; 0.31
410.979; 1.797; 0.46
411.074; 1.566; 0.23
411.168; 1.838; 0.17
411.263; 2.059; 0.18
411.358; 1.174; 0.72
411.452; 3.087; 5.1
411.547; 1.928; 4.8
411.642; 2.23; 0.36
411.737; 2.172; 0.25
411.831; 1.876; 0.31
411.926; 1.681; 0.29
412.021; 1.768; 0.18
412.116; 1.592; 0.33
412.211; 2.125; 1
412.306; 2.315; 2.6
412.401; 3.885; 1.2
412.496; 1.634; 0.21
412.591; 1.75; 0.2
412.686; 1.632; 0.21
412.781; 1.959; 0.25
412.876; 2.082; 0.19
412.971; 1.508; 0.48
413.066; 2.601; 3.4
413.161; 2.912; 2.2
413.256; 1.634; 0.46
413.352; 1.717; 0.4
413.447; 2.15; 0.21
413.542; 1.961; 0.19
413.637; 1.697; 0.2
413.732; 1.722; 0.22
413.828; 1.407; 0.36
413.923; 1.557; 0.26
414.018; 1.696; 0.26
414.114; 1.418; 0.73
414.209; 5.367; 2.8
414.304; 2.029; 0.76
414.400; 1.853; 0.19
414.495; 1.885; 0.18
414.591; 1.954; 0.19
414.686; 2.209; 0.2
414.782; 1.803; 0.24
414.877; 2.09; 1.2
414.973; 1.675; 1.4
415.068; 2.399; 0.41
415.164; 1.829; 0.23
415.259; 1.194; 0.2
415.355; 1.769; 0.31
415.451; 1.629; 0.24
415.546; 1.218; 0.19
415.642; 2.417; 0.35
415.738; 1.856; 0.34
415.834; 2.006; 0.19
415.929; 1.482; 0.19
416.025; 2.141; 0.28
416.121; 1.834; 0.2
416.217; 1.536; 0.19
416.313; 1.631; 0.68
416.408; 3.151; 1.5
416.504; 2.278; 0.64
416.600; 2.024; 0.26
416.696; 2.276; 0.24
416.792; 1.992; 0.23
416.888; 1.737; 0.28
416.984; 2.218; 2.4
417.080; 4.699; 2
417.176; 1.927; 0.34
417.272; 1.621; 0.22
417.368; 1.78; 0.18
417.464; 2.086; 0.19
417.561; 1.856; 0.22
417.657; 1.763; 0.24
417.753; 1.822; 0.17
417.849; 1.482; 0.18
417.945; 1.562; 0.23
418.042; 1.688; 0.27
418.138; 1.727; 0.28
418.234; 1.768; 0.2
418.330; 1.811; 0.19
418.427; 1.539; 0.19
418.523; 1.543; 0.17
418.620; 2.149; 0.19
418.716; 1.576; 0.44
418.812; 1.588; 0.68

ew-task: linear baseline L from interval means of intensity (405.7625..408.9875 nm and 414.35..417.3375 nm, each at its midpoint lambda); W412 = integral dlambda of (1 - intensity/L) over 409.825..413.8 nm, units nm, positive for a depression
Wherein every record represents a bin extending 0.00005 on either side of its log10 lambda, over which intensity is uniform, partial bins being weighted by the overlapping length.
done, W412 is 0.28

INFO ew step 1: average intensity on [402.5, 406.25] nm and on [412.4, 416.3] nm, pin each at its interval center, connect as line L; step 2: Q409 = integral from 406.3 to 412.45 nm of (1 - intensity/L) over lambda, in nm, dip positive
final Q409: -0.26 nm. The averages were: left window 2.02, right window 1.95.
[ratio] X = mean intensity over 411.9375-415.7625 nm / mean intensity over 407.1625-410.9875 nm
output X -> 1.0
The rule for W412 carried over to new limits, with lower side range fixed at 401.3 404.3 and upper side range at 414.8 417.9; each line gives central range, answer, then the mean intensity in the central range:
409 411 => 0.13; 1.85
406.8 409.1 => -0.31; 2.24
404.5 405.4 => 0.04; 1.89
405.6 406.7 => -0.17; 2.28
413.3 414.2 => 0.05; 1.86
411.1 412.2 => 0.02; 1.95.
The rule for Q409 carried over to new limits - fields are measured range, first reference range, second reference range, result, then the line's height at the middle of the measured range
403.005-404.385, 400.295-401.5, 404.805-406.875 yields 0.09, 2.06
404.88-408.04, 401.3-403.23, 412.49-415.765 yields -0.09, 1.97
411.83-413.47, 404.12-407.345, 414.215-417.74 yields -0.02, 2.03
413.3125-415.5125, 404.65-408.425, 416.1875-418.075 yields 0.10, 2.05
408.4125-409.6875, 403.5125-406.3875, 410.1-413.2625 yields -0.33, 2.01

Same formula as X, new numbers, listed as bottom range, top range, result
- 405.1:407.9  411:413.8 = 0.99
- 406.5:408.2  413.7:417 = 1.05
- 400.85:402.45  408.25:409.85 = 1.20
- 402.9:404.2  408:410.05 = 1.17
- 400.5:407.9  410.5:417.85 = 1.01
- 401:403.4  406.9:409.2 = 1.15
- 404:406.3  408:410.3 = 1.08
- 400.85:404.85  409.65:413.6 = 1.00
